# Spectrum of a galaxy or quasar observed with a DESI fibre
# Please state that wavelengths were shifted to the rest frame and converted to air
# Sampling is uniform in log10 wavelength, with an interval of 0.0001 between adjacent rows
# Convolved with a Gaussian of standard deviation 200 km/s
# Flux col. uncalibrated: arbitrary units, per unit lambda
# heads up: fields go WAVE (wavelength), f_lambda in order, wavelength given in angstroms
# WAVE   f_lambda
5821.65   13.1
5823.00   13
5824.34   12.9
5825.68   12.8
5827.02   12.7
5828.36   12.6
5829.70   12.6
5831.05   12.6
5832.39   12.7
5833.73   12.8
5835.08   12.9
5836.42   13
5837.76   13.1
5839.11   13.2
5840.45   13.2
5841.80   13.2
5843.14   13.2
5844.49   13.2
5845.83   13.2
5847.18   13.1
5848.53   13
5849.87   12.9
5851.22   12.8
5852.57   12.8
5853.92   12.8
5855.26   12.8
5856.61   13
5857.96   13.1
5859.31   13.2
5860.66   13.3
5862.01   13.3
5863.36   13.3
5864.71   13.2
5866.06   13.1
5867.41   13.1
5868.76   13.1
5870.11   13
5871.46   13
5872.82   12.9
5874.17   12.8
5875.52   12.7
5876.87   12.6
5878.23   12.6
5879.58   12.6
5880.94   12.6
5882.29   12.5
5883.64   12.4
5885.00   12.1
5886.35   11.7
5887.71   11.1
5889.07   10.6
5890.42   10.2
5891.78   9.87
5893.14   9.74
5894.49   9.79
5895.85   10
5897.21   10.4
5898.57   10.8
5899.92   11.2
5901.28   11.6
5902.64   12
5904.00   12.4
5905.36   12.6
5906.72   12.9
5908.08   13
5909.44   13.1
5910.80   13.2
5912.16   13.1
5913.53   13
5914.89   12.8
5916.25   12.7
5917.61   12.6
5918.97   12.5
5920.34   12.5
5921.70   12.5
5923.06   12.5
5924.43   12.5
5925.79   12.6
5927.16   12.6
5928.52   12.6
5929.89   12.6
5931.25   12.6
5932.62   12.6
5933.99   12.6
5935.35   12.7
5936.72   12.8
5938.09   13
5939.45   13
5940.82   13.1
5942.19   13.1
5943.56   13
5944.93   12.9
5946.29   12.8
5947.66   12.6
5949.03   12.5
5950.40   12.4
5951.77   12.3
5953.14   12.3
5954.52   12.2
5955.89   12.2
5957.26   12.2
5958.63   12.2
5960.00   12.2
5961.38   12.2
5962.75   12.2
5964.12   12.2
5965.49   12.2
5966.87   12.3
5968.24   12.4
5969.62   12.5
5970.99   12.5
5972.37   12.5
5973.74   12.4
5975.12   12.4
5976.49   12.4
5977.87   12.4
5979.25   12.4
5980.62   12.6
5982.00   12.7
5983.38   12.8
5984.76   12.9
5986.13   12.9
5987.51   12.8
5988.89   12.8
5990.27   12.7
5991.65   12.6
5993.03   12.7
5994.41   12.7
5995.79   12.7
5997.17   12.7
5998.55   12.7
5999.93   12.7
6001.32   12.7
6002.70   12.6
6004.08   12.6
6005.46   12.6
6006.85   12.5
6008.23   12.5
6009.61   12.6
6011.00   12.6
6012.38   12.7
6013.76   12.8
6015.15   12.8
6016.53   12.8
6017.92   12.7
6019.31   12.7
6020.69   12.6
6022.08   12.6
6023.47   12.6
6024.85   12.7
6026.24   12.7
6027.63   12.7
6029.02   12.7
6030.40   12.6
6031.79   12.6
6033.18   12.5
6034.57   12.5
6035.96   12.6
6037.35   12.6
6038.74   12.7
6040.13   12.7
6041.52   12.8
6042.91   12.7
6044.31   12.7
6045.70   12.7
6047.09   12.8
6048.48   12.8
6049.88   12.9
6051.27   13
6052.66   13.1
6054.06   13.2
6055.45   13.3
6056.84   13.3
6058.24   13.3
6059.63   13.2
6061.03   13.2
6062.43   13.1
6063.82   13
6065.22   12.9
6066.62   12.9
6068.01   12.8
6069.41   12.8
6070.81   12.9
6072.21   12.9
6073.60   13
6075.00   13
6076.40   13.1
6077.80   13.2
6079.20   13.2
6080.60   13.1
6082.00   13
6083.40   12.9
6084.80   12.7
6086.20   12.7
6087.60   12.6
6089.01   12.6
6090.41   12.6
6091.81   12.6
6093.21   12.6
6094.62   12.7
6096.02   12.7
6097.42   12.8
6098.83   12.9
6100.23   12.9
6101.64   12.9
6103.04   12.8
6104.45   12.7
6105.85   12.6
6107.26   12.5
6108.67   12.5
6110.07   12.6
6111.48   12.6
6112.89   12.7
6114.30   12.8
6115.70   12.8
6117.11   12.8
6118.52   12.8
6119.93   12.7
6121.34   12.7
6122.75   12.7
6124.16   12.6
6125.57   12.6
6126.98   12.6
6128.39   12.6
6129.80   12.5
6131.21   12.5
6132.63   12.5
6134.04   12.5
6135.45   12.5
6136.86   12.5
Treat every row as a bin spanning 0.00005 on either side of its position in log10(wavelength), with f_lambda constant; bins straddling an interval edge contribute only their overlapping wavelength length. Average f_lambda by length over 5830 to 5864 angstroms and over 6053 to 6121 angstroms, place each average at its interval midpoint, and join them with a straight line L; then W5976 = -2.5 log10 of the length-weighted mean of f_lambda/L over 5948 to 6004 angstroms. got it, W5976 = 0.04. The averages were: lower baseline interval 13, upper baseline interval 12.9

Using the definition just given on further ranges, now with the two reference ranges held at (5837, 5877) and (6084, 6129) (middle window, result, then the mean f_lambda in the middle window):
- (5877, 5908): 0.13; 11.5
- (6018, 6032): 0.01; 12.7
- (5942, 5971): 0.04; 12.4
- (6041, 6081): -0.02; 13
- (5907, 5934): 0.02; 12.7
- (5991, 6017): 0.01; 12.7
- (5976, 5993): 0.02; 12.7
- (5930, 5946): 0.01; 12.9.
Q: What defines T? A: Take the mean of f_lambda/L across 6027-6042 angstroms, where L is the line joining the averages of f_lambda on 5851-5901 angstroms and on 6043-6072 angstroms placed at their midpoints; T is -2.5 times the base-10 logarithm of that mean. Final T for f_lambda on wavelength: 0.020 mag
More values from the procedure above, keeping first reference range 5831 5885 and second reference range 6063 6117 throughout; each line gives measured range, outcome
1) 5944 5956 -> 0.03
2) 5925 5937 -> 0.02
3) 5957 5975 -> 0.05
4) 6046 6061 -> -0.02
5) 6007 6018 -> 0.01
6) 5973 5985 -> 0.03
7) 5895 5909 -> 0.11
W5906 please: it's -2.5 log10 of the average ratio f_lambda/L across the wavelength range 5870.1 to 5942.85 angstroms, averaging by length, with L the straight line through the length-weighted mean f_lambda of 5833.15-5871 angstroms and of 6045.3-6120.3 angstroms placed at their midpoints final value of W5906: 0.07 mag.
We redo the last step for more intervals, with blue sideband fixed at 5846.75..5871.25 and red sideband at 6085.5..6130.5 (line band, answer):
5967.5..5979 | 0.04 mag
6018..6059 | 0.00 mag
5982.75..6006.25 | 0.01 mag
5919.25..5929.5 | 0.04 mag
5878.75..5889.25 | 0.09 mag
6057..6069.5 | -0.02 mag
